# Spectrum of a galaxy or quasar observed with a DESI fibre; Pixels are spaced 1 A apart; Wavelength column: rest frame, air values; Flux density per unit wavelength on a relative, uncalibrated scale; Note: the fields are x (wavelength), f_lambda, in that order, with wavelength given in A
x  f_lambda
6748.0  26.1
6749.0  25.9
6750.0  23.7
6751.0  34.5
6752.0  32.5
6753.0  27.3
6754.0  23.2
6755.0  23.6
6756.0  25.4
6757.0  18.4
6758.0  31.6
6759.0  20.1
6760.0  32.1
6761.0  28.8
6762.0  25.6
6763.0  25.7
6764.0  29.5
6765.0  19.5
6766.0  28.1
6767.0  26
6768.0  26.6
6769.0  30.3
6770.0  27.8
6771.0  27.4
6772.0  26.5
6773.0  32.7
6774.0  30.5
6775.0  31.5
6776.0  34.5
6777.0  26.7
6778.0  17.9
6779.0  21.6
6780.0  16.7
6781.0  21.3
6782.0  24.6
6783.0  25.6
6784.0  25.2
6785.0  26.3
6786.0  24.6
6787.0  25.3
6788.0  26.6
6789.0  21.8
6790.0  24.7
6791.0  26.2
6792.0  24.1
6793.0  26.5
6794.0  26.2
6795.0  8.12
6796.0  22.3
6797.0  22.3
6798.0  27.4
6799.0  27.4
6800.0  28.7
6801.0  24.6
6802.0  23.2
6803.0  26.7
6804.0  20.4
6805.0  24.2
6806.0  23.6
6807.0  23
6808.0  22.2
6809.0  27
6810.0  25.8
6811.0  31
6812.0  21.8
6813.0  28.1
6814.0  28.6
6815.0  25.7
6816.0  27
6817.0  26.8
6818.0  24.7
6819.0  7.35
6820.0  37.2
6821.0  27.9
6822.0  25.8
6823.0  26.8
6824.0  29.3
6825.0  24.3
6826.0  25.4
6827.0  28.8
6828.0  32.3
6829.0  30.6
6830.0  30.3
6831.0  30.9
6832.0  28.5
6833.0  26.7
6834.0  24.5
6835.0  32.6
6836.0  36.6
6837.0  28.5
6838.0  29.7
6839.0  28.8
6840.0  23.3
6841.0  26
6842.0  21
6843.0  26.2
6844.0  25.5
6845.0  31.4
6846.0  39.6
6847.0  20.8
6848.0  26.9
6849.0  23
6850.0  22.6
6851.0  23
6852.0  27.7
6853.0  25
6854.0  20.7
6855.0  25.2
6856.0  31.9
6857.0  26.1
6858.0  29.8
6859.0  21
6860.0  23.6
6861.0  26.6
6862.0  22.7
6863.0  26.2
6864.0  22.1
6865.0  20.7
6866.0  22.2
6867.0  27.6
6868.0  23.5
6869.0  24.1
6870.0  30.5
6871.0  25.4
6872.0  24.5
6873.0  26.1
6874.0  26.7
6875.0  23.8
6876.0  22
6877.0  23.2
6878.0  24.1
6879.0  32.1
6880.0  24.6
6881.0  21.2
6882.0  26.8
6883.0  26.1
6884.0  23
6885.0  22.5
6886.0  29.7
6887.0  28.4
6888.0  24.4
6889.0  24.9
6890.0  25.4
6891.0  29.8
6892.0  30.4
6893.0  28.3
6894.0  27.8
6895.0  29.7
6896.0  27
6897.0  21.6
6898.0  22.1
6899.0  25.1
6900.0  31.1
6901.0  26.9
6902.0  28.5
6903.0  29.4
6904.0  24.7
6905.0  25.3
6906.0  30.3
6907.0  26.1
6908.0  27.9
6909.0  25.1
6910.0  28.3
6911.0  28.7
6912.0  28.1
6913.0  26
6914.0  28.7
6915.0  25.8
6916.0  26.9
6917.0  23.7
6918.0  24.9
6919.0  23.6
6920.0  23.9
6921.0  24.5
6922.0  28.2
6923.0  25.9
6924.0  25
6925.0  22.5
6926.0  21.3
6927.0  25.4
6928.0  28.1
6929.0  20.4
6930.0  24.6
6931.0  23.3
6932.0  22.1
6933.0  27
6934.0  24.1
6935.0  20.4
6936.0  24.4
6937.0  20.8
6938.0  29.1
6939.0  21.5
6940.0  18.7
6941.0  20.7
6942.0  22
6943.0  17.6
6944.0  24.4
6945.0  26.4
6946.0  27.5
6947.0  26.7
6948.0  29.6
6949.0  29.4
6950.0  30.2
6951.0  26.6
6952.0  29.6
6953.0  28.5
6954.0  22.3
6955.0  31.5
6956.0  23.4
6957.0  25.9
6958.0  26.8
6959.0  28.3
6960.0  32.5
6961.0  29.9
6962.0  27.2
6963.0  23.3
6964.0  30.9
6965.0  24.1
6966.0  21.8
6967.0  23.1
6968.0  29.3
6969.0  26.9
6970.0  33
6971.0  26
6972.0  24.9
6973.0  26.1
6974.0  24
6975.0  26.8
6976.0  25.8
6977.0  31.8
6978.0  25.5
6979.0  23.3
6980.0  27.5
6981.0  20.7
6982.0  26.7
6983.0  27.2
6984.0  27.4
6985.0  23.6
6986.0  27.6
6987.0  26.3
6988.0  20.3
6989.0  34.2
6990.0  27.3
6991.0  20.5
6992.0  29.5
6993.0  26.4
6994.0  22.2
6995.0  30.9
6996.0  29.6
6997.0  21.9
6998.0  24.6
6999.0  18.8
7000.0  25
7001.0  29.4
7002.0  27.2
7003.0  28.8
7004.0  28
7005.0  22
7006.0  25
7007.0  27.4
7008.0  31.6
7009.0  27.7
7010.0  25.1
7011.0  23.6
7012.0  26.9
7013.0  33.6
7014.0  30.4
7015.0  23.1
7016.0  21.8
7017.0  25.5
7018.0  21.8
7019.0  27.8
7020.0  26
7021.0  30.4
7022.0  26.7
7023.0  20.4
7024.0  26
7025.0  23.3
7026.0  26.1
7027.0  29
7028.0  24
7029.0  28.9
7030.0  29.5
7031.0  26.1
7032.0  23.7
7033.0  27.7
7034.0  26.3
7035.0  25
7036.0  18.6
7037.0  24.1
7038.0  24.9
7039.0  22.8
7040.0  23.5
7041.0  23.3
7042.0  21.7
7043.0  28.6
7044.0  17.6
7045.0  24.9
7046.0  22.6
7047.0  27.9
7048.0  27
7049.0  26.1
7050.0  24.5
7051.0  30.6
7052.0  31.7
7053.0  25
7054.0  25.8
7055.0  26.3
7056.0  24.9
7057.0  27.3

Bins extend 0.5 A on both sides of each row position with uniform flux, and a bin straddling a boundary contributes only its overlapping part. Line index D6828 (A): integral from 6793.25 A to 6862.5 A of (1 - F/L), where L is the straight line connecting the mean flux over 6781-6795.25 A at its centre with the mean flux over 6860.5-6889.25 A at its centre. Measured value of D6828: -4.3 A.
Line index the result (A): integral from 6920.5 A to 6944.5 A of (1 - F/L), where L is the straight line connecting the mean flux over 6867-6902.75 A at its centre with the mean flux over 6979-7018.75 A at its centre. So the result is 2.4 A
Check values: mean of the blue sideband 26.1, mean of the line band 23.4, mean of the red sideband 26.1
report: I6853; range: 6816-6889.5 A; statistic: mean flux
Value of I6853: 26.2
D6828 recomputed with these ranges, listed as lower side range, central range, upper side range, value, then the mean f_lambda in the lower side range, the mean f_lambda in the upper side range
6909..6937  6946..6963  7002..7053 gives -1.8 A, 25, 25.8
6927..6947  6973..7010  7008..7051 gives -2.3 A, 23.5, 25.5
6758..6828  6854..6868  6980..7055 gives 0.4 A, 25.6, 25.8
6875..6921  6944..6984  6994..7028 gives -1.1 A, 26.3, 26.1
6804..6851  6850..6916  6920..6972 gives 0.6 A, 26.8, 25.5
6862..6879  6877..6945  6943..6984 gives 0.5 A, 24.7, 26.8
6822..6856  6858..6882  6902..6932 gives 1.8 A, 27.4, 25.7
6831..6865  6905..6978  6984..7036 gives 1.2 A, 26.5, 26.1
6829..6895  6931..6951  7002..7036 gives 1.4 A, 26.3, 26.2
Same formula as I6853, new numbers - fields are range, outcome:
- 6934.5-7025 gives 26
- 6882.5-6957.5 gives 25.7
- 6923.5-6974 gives 25.5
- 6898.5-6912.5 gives 27.5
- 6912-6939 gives 24.6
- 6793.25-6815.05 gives 24.5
